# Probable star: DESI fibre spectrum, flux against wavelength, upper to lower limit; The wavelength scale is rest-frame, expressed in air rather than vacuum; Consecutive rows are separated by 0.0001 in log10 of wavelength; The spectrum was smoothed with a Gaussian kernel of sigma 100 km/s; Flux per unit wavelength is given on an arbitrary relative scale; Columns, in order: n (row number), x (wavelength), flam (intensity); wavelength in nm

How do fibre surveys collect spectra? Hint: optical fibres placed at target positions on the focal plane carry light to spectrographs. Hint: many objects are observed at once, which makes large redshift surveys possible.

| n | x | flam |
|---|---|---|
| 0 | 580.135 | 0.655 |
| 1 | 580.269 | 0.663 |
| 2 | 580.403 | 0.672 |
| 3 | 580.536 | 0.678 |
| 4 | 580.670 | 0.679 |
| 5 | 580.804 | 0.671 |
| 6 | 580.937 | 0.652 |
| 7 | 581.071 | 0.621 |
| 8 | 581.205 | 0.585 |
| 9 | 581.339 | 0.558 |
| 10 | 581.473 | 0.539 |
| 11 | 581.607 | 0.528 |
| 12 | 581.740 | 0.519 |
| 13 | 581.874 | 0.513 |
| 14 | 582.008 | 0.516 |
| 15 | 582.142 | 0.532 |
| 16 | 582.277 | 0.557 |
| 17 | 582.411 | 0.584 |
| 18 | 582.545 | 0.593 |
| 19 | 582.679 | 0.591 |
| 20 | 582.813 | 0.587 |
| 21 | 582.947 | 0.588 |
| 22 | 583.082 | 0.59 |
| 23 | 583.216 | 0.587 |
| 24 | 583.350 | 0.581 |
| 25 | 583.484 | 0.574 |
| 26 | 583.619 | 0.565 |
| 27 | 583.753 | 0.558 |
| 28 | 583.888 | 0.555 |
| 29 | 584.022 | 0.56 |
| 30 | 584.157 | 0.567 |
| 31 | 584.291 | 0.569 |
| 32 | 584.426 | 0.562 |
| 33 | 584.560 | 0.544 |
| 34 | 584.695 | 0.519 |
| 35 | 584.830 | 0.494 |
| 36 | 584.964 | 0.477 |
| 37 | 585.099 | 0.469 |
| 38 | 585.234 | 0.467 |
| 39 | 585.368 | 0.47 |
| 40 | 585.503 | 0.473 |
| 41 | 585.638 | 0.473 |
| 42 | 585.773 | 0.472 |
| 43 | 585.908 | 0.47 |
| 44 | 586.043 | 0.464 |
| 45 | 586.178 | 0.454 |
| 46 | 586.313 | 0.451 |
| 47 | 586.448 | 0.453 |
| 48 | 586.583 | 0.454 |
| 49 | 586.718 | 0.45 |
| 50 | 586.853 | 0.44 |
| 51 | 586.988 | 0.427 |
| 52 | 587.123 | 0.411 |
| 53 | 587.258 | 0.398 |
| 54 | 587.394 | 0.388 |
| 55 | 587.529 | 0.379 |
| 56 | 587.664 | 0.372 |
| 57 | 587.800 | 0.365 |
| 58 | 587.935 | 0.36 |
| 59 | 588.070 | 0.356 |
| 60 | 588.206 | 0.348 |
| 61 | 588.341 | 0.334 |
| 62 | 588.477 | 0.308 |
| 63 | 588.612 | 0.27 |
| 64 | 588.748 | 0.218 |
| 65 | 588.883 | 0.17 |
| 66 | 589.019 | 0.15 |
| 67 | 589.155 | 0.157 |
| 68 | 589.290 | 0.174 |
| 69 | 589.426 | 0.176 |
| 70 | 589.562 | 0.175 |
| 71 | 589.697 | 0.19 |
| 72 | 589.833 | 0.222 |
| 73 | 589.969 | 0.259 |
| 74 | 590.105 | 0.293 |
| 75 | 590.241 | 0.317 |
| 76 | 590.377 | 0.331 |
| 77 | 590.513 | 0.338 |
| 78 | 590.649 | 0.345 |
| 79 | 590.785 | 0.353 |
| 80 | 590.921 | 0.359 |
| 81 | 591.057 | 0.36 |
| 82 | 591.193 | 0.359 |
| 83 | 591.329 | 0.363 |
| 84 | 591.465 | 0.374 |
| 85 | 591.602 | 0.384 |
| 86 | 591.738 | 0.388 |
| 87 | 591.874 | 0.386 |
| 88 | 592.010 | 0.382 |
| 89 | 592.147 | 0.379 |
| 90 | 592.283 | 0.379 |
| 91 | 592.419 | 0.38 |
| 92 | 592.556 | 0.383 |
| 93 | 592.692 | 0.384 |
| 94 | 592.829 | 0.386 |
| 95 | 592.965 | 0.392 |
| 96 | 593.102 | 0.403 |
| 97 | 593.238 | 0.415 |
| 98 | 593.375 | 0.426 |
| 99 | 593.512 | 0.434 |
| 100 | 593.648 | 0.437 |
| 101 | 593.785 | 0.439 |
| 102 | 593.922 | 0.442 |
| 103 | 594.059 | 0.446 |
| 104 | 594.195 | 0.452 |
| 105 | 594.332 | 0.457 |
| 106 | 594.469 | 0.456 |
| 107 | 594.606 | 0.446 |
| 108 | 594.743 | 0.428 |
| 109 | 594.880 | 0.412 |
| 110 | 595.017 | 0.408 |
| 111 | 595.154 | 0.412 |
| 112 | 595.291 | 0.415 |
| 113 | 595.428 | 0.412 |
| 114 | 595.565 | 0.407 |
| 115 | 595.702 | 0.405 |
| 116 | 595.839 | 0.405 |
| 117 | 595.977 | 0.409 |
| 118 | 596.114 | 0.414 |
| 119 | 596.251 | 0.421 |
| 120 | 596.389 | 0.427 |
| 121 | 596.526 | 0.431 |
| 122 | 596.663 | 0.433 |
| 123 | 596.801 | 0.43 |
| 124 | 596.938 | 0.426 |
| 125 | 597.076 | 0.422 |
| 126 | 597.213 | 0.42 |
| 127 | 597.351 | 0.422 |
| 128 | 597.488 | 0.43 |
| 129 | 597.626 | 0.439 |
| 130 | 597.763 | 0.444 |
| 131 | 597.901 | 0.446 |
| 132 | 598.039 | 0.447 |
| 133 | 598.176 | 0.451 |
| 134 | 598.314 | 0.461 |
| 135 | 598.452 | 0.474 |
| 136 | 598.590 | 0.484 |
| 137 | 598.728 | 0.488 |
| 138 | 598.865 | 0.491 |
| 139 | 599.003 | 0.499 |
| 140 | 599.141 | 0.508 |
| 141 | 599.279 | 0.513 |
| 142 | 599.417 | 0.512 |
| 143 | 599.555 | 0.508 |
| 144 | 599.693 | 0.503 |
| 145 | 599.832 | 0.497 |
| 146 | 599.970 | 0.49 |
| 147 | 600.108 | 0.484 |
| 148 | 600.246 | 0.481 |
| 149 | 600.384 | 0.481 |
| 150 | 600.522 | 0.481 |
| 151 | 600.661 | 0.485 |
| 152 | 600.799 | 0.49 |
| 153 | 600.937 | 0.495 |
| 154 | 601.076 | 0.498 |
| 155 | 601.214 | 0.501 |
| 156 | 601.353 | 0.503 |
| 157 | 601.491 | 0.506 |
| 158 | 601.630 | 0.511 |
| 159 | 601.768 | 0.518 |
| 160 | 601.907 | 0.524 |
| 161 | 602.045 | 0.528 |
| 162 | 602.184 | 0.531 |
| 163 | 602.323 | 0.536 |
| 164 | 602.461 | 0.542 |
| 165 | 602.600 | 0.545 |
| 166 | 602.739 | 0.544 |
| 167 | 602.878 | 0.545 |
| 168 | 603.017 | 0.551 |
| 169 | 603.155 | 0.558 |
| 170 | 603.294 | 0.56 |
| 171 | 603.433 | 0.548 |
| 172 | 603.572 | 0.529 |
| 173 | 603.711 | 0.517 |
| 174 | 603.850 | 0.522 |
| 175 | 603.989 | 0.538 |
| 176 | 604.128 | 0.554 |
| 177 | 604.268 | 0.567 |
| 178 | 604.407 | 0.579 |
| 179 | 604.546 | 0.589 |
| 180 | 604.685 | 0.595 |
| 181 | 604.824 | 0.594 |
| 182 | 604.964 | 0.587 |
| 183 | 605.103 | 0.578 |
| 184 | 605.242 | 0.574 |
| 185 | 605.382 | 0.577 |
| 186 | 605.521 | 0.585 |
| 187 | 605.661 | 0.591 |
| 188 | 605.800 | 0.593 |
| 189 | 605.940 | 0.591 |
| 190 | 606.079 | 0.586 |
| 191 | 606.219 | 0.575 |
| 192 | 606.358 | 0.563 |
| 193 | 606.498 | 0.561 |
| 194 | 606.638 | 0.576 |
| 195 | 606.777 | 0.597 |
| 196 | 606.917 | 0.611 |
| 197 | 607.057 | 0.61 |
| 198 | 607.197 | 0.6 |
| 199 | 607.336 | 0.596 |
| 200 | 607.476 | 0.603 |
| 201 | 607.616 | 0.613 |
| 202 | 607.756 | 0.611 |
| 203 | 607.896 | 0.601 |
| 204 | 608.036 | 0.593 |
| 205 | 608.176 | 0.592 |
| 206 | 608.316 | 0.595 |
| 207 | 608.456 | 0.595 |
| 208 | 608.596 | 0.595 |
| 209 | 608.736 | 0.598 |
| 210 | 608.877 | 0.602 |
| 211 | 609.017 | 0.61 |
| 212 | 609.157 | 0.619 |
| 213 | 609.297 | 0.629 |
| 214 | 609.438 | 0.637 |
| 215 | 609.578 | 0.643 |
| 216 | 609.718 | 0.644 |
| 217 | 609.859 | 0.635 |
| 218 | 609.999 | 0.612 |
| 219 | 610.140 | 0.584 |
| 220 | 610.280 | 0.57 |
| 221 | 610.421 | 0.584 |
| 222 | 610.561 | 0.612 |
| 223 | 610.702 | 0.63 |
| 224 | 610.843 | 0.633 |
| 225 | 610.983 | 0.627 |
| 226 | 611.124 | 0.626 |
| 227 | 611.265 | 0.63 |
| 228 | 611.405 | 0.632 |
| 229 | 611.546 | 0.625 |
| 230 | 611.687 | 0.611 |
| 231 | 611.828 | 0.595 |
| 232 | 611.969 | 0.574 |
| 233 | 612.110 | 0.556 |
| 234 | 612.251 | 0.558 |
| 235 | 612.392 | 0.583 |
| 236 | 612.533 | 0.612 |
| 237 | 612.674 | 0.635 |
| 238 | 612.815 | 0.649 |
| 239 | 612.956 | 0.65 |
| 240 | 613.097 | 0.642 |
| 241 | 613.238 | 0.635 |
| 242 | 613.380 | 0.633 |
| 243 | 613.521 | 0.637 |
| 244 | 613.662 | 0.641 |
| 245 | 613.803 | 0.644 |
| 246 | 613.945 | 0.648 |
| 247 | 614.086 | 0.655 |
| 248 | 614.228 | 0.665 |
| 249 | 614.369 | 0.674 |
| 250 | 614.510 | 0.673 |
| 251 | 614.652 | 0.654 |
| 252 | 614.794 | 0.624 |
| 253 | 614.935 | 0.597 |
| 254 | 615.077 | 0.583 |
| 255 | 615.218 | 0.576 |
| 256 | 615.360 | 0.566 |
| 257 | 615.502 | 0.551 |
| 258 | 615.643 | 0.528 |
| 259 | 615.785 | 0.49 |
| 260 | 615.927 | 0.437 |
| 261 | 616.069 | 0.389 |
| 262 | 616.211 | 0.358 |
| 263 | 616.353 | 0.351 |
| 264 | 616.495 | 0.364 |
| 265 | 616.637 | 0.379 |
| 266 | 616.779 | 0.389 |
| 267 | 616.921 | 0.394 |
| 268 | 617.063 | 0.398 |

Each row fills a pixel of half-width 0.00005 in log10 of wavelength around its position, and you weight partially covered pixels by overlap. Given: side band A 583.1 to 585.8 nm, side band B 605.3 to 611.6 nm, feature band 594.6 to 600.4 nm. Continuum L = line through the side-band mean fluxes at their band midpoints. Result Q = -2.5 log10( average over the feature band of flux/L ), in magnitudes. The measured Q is 0.26 mag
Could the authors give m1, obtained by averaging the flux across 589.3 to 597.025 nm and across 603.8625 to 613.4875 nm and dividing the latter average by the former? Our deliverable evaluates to 1.58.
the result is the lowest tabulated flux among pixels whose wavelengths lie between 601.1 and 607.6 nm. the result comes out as 0.501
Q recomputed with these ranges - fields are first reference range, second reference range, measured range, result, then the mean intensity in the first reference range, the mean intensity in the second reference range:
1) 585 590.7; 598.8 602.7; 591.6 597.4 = 0.04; 0.35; 0.506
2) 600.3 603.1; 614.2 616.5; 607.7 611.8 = -0.16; 0.516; 0.536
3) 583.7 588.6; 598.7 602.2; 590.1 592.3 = 0.29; 0.451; 0.501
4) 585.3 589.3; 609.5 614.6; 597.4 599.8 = 0.03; 0.373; 0.624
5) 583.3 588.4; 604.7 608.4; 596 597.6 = 0.24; 0.466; 0.591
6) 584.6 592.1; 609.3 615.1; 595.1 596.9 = 0.07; 0.362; 0.624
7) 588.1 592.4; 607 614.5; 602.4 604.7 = -0.09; 0.3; 0.617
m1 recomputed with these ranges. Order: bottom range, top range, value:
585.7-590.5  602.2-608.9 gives 1.73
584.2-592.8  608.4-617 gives 1.56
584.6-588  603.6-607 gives 1.30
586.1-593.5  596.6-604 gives 1.43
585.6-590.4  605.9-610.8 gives 1.79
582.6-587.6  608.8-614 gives 1.23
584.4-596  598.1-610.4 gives 1.45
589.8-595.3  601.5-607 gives 1.45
